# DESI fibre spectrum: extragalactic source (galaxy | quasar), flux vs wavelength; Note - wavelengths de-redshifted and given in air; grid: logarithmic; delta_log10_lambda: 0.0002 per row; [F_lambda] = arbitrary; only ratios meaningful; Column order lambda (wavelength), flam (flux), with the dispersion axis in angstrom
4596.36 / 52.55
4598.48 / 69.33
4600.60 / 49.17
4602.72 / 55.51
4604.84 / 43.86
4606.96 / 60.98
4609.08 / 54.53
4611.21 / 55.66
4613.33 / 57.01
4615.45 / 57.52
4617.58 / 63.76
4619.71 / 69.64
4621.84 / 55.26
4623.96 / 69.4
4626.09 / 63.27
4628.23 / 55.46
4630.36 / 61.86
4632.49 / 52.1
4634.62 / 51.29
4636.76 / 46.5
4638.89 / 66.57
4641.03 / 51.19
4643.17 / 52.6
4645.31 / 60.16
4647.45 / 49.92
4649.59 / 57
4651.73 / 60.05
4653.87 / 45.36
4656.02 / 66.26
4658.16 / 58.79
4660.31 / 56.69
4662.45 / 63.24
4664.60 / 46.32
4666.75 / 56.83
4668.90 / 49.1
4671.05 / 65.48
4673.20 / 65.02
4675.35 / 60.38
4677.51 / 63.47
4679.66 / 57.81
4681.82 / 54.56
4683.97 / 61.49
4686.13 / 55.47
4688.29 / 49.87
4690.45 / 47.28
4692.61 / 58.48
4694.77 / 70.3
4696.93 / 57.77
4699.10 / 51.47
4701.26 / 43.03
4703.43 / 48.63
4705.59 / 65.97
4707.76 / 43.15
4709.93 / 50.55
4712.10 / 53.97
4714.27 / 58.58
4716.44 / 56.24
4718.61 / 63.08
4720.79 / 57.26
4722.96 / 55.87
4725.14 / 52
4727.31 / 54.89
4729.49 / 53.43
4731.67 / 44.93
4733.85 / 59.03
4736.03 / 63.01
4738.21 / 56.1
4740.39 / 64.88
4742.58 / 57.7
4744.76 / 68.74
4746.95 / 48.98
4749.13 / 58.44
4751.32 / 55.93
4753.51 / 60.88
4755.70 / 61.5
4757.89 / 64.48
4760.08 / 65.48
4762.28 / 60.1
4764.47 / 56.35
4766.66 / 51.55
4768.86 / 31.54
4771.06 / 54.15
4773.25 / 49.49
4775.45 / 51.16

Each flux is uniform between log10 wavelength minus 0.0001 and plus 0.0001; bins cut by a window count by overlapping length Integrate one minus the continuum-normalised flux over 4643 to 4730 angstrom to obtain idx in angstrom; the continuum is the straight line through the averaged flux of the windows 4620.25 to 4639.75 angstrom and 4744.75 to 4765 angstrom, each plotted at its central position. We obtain 4.13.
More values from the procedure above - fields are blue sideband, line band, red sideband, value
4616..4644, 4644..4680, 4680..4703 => -0.76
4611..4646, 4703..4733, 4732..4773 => 1.68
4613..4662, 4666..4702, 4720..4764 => 0.56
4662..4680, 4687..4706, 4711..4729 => 1.00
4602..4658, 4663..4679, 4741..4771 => -0.33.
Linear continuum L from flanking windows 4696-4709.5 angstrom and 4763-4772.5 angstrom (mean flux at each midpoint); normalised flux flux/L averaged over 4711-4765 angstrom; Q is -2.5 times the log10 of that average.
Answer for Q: -0.16 mag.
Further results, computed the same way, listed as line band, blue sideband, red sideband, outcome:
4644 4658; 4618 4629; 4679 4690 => 0.05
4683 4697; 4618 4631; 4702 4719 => -0.02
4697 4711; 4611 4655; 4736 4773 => 0.13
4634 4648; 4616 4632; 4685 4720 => 0.12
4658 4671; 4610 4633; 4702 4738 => 0.04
